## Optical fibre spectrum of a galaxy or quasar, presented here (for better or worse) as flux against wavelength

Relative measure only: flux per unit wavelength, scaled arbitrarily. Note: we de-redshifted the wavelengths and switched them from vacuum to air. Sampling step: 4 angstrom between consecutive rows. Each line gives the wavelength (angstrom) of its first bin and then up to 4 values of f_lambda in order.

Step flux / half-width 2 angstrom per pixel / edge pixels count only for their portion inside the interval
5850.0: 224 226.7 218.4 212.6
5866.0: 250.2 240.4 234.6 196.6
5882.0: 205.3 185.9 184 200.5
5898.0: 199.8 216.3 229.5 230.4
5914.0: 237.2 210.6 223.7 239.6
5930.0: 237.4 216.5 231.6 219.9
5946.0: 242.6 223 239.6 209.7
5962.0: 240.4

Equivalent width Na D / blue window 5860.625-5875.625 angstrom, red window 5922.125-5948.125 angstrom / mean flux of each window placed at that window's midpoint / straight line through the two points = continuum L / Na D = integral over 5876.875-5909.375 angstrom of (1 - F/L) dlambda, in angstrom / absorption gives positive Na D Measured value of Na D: 4.2 angstrom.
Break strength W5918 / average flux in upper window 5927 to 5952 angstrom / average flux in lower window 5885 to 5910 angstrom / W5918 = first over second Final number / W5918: 1.11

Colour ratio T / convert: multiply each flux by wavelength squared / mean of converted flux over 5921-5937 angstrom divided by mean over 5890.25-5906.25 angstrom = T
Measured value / 1.12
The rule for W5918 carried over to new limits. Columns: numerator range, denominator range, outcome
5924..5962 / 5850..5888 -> 1.05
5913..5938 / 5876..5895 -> 1.17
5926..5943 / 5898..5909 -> 1.04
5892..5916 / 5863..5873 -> 0.91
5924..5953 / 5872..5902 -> 1.14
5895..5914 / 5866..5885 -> 1.00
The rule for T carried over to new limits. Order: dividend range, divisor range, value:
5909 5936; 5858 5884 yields 1.04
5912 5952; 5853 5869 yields 1.03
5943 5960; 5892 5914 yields 1.07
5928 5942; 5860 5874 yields 0.99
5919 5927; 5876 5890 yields 1.19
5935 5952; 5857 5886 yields 1.06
